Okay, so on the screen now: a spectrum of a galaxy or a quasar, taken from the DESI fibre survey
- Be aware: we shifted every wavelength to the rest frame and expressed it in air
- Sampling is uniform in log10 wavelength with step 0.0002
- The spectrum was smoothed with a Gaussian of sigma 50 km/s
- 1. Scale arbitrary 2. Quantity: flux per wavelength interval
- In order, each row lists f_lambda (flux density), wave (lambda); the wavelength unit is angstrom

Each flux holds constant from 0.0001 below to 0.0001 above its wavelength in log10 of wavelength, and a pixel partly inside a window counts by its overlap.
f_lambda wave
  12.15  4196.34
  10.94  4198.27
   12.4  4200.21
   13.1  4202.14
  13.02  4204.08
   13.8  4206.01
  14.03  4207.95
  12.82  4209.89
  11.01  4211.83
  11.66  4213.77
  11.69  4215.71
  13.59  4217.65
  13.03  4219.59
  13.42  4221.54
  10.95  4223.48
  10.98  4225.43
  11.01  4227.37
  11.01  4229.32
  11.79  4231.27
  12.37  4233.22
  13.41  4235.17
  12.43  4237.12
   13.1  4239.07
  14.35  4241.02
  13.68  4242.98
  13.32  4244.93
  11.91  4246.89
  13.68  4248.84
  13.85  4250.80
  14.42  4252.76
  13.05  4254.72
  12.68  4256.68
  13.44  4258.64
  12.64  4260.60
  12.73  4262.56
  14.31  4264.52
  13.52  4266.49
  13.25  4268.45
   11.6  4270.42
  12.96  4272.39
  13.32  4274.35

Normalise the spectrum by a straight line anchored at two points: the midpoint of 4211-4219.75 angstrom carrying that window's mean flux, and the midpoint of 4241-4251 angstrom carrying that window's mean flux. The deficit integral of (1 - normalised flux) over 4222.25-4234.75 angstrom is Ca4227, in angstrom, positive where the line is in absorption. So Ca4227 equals 1.2 angstrom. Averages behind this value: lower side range 12.1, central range 11.5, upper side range 13.3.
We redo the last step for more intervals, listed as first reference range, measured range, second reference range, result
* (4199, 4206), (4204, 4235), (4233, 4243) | 1.89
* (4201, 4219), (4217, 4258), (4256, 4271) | 0.49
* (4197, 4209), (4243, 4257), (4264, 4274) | -0.33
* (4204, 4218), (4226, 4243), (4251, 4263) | 0.62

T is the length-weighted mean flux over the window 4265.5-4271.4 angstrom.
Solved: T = 12.8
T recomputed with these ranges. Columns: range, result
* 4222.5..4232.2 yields 11.1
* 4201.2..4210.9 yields 13.3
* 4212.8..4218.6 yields 12.3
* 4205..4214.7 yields 12.7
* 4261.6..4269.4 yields 13.5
